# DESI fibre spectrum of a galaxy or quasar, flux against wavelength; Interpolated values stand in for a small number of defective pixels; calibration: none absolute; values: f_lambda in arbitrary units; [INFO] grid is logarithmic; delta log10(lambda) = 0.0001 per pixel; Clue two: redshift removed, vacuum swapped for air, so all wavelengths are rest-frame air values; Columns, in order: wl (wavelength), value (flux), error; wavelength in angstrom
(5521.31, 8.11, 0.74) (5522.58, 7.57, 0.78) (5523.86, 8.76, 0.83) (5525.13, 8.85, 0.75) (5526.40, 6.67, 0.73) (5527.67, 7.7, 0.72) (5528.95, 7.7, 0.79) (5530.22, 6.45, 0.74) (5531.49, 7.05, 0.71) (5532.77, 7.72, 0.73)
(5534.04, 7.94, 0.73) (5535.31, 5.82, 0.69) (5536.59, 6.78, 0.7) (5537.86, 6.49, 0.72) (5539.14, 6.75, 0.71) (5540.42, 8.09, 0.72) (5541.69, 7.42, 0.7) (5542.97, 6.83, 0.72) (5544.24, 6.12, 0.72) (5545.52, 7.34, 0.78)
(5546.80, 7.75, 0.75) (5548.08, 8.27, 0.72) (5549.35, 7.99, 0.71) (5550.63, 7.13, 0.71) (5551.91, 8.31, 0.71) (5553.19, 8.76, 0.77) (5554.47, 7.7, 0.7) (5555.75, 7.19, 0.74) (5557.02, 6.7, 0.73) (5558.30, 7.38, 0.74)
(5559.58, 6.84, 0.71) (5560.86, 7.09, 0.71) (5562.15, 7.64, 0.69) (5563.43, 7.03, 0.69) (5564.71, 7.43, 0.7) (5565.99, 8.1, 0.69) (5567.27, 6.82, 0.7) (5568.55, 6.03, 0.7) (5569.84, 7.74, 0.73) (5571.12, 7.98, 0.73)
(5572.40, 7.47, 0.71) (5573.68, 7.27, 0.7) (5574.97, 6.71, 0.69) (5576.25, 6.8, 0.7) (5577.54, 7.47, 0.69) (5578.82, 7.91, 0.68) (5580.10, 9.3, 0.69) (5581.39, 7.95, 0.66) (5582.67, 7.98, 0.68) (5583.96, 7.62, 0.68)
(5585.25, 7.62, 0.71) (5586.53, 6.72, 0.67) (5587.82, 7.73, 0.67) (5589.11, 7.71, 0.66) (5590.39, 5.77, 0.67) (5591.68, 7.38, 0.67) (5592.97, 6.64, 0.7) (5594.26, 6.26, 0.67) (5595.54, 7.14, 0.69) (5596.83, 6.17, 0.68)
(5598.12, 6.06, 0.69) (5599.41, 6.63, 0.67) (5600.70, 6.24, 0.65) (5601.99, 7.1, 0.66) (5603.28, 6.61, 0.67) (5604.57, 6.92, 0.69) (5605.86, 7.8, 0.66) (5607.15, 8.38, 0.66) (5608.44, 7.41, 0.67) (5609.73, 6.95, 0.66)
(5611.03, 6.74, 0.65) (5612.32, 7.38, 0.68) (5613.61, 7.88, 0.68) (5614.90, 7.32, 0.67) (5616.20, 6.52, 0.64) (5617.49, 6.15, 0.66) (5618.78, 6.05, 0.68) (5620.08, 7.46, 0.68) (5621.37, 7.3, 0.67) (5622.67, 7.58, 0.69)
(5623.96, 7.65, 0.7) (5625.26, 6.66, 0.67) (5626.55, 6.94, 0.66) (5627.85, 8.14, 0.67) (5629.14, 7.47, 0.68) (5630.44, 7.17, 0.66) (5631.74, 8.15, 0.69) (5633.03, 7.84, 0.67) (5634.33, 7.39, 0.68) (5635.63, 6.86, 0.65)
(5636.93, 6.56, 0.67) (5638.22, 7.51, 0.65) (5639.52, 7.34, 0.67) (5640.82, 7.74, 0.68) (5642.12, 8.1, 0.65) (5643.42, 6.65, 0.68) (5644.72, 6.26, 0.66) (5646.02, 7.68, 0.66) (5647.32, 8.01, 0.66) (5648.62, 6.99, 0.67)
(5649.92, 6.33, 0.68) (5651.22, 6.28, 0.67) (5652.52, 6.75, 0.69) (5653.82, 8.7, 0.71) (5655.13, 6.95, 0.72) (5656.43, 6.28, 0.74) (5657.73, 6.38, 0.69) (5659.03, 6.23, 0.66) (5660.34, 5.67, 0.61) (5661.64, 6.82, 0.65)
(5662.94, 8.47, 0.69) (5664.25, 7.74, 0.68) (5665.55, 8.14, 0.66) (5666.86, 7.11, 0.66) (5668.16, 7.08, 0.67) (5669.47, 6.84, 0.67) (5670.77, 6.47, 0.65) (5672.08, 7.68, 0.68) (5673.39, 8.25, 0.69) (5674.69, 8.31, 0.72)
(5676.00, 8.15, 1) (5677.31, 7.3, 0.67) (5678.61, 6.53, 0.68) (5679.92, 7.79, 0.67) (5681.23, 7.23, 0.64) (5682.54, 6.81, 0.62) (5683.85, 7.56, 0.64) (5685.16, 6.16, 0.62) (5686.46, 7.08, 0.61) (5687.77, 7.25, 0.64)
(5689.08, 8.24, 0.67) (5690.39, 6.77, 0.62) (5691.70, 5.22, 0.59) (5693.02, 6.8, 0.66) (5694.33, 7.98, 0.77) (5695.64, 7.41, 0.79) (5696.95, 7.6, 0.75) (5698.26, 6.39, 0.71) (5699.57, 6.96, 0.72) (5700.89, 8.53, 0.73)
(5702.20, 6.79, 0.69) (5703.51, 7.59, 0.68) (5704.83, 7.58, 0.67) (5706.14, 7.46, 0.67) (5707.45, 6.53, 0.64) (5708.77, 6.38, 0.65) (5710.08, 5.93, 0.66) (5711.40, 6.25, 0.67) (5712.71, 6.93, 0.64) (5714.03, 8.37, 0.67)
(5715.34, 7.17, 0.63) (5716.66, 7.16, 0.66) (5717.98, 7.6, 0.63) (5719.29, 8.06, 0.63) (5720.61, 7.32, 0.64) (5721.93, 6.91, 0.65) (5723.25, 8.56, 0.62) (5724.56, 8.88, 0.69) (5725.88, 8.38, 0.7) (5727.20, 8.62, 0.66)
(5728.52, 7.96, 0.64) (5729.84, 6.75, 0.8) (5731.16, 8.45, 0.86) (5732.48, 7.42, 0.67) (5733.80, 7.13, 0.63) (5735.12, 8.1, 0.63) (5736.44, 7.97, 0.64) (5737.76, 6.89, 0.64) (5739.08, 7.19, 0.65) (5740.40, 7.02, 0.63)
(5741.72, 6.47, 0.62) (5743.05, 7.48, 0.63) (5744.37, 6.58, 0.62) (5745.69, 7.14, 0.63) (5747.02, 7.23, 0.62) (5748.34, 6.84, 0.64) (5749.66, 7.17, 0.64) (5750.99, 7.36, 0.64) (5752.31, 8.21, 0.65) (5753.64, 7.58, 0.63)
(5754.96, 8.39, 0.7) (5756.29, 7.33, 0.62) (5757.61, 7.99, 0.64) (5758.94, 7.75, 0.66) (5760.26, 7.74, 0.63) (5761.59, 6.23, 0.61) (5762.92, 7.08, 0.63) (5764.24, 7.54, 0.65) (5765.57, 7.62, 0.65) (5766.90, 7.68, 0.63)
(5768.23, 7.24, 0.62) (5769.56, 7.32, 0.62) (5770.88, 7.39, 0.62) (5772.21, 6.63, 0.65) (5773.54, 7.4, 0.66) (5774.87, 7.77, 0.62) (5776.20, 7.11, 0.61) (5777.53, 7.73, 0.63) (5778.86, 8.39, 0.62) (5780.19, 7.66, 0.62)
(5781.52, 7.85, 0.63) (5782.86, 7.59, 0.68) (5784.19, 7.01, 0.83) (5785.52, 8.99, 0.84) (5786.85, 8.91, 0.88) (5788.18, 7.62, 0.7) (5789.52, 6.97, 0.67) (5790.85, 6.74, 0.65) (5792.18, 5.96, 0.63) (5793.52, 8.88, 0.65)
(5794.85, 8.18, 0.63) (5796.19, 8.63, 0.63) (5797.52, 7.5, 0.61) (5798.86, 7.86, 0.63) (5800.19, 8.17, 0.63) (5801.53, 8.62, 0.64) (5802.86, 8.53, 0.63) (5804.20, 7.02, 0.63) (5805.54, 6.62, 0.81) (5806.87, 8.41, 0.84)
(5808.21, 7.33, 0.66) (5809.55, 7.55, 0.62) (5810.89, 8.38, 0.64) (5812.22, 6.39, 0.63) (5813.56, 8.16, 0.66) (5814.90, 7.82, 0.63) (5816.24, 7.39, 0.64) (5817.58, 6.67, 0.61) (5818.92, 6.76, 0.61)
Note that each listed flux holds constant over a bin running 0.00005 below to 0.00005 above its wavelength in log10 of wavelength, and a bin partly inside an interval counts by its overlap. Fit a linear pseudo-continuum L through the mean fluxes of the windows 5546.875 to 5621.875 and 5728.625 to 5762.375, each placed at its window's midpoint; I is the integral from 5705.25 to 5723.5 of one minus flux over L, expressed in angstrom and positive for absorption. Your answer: 0.5 angstrom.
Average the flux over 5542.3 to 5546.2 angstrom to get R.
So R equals 6.77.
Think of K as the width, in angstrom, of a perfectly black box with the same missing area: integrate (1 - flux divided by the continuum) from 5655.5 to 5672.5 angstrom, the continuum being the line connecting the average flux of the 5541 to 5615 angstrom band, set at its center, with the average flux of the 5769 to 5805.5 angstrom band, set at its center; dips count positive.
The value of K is 1.1 angstrom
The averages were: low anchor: 7.29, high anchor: 7.7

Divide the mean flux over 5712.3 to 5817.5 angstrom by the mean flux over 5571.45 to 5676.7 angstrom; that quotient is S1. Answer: 1.05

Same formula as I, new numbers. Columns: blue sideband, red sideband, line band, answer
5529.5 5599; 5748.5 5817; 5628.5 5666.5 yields 1.1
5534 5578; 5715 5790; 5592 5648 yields 1.8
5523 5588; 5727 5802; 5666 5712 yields 2.2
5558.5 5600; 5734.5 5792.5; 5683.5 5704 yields 0.6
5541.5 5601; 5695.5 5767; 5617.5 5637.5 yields 0.2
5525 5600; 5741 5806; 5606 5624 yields 0.4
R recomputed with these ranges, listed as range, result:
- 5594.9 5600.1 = 6.5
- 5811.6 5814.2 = 7.28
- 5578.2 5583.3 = 8.3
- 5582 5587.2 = 7.49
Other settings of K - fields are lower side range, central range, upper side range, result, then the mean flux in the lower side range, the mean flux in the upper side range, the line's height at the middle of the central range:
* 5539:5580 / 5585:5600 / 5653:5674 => 1.1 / 7.41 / 7.17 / 7.33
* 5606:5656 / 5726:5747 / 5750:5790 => 0.2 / 7.24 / 7.6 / 7.52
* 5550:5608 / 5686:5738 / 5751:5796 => 0.7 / 7.27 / 7.6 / 7.49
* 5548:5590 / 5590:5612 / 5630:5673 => 1.5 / 7.51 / 7.16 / 7.37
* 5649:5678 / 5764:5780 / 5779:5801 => 0.5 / 7.18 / 7.8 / 7.71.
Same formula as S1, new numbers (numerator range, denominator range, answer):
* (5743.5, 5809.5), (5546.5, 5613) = 1.04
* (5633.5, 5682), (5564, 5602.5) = 1.00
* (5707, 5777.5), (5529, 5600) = 1.02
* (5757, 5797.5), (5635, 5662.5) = 1.09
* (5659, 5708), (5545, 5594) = 0.97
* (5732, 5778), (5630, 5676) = 1.02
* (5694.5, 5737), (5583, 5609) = 1.07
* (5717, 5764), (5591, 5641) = 1.06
